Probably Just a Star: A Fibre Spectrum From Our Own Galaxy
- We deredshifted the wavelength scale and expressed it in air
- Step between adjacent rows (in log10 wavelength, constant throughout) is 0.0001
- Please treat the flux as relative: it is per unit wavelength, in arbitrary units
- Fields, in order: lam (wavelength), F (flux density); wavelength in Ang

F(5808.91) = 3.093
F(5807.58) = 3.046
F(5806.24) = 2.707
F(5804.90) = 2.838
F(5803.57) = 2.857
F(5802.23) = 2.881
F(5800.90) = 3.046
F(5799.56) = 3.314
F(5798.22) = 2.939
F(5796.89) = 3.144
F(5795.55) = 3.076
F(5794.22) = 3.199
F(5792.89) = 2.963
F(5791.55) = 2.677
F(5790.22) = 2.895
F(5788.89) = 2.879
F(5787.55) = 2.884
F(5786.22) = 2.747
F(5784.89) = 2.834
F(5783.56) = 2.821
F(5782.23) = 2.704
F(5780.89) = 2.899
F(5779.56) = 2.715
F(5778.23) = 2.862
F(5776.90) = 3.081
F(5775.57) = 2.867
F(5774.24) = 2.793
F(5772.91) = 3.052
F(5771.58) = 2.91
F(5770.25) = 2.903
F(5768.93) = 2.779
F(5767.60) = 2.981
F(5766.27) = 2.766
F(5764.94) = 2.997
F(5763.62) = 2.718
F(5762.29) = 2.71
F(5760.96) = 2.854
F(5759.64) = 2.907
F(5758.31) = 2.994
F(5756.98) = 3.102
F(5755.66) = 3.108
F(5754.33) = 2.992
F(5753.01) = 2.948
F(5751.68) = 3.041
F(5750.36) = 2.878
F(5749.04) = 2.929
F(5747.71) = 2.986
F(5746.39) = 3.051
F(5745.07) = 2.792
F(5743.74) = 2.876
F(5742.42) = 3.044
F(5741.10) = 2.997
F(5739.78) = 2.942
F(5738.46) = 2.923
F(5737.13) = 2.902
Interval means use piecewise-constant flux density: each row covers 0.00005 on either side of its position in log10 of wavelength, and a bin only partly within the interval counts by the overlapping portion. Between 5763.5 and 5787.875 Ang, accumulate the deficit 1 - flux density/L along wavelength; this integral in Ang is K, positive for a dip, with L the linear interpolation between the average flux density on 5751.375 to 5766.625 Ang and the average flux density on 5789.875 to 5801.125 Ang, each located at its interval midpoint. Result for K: 0.9 Ang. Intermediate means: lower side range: 2.93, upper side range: 3.03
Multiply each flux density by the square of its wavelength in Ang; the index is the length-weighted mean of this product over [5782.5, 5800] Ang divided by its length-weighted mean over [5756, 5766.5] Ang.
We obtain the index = 1.0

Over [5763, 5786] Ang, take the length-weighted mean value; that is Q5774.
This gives 2.86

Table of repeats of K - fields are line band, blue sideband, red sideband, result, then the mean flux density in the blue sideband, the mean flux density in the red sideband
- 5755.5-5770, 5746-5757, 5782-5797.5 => 0.4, 3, 2.91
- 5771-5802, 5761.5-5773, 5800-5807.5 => -0.5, 2.86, 2.89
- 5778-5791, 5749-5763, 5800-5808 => 0.4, 2.95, 2.9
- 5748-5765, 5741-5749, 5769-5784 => -0.1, 2.95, 2.87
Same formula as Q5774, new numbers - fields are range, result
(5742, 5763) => 2.95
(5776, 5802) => 2.93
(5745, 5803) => 2.92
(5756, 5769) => 2.89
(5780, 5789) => 2.82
